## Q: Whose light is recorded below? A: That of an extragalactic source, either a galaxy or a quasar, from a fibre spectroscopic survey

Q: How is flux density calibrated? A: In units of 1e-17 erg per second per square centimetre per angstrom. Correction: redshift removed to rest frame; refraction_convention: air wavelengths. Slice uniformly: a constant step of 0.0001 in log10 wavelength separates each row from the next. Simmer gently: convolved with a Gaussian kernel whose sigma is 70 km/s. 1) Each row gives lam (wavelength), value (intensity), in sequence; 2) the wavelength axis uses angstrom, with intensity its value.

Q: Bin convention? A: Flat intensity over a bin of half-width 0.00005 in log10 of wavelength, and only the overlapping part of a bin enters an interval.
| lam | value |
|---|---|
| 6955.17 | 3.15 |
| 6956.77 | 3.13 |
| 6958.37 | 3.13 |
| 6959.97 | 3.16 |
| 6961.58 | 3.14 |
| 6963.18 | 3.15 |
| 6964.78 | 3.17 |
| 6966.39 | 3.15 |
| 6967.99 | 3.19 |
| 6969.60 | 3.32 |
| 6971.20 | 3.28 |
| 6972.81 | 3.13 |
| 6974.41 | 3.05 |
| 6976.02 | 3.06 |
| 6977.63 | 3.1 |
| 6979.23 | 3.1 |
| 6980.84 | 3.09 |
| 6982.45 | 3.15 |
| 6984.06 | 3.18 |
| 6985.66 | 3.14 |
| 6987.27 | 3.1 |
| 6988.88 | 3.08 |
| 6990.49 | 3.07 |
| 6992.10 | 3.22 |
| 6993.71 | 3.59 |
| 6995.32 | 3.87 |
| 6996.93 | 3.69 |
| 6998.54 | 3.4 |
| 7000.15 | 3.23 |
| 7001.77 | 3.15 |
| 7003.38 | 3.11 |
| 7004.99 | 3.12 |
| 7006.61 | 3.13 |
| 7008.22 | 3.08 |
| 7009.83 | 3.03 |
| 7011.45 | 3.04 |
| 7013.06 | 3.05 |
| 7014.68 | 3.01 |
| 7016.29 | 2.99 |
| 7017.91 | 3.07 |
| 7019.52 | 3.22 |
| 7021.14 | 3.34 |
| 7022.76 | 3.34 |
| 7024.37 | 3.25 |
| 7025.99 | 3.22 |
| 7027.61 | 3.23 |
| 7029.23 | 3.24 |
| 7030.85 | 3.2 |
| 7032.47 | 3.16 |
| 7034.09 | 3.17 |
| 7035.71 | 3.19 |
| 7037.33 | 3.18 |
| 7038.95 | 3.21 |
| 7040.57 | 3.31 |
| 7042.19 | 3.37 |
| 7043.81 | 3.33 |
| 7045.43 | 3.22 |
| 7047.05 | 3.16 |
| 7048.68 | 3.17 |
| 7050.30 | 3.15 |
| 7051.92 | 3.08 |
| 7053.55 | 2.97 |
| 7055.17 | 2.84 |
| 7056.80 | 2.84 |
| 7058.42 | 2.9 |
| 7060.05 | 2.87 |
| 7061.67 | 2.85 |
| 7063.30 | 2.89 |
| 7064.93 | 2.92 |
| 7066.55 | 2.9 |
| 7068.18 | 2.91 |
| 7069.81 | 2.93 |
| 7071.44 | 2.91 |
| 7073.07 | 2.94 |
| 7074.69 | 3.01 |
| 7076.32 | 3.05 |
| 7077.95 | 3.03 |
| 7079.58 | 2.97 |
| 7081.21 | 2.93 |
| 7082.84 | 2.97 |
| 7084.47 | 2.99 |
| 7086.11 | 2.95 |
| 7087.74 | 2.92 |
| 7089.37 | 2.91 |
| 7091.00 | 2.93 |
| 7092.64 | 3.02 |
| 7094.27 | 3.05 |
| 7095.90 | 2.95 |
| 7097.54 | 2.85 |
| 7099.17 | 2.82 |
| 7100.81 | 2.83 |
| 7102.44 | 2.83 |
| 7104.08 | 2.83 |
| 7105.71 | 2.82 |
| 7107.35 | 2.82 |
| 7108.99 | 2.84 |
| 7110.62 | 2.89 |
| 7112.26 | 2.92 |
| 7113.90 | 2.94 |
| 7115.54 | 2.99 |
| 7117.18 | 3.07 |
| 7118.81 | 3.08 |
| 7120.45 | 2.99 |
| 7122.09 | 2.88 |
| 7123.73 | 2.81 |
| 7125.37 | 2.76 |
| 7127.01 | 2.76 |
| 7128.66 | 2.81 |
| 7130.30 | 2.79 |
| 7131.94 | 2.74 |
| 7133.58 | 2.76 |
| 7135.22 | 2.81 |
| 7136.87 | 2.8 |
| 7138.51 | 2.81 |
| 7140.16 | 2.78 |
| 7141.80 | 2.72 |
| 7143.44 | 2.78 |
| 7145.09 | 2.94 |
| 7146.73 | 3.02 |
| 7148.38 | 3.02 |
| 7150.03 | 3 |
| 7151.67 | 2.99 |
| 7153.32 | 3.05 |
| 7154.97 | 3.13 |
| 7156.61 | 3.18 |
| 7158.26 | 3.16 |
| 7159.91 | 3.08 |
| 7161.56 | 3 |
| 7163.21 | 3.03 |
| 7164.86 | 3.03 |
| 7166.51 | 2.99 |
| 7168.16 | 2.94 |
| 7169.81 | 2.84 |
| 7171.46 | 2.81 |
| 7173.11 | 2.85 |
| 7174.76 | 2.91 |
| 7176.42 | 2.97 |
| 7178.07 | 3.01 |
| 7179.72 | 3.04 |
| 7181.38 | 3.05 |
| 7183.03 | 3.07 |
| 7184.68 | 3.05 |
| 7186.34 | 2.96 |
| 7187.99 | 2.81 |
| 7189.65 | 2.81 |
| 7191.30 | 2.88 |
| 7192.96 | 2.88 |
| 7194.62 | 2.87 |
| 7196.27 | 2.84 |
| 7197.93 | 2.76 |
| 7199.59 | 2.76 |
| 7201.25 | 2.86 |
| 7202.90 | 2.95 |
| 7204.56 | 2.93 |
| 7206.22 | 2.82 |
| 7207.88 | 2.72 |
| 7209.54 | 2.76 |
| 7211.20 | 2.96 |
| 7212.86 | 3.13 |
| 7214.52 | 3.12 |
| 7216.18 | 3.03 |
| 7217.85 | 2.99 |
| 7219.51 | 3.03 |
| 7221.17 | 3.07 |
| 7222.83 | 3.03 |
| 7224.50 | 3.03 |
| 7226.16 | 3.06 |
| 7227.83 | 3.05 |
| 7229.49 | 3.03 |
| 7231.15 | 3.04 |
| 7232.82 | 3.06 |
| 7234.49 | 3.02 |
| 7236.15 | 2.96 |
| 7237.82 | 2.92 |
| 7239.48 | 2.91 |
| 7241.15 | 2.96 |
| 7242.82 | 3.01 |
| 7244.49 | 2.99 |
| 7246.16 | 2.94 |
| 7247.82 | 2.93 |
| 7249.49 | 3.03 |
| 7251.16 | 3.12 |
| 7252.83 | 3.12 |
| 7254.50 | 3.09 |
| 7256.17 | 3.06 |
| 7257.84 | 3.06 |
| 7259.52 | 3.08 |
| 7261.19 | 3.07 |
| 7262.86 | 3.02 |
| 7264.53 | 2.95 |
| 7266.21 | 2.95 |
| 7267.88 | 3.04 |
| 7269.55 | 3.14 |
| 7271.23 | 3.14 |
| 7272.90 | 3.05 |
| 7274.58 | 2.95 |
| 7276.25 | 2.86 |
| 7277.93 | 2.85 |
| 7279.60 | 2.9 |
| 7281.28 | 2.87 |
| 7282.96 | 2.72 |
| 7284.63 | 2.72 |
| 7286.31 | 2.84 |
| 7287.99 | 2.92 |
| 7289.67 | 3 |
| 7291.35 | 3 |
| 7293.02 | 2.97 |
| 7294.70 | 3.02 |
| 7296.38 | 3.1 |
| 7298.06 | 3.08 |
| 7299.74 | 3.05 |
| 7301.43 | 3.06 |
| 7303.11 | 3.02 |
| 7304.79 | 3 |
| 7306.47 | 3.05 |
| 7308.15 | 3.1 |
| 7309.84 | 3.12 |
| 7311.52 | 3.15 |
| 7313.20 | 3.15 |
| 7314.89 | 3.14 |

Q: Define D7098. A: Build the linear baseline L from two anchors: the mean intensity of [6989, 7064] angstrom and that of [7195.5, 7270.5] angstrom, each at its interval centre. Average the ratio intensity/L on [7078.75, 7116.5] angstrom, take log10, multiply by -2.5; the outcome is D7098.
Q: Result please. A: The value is 0.070 mag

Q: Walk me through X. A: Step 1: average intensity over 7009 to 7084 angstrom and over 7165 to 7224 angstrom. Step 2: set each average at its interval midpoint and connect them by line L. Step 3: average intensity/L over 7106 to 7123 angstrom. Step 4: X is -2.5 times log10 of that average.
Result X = 0.026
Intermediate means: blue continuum 3.08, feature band 2.94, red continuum 2.93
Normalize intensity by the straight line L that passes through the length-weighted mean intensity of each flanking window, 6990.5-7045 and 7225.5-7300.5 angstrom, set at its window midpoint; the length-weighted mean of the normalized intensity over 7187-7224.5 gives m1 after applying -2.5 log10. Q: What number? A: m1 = 0.049 mag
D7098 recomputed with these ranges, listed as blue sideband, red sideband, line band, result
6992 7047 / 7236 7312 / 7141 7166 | 0.04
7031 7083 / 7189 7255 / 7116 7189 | 0.02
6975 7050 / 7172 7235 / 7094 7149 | 0.07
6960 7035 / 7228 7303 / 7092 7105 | 0.08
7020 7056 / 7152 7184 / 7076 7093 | 0.06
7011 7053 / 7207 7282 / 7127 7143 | 0.12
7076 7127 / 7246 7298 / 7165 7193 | 0.00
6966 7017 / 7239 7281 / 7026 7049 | -0.02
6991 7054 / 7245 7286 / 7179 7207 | 0.06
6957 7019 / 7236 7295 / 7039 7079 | 0.04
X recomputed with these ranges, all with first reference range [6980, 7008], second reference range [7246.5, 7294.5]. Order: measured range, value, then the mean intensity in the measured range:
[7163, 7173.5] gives 0.06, 2.93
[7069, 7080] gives 0.07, 2.98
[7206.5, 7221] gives 0.03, 2.97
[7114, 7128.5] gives 0.08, 2.91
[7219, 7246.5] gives 0.00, 3.01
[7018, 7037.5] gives 0.00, 3.22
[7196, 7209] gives 0.08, 2.83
